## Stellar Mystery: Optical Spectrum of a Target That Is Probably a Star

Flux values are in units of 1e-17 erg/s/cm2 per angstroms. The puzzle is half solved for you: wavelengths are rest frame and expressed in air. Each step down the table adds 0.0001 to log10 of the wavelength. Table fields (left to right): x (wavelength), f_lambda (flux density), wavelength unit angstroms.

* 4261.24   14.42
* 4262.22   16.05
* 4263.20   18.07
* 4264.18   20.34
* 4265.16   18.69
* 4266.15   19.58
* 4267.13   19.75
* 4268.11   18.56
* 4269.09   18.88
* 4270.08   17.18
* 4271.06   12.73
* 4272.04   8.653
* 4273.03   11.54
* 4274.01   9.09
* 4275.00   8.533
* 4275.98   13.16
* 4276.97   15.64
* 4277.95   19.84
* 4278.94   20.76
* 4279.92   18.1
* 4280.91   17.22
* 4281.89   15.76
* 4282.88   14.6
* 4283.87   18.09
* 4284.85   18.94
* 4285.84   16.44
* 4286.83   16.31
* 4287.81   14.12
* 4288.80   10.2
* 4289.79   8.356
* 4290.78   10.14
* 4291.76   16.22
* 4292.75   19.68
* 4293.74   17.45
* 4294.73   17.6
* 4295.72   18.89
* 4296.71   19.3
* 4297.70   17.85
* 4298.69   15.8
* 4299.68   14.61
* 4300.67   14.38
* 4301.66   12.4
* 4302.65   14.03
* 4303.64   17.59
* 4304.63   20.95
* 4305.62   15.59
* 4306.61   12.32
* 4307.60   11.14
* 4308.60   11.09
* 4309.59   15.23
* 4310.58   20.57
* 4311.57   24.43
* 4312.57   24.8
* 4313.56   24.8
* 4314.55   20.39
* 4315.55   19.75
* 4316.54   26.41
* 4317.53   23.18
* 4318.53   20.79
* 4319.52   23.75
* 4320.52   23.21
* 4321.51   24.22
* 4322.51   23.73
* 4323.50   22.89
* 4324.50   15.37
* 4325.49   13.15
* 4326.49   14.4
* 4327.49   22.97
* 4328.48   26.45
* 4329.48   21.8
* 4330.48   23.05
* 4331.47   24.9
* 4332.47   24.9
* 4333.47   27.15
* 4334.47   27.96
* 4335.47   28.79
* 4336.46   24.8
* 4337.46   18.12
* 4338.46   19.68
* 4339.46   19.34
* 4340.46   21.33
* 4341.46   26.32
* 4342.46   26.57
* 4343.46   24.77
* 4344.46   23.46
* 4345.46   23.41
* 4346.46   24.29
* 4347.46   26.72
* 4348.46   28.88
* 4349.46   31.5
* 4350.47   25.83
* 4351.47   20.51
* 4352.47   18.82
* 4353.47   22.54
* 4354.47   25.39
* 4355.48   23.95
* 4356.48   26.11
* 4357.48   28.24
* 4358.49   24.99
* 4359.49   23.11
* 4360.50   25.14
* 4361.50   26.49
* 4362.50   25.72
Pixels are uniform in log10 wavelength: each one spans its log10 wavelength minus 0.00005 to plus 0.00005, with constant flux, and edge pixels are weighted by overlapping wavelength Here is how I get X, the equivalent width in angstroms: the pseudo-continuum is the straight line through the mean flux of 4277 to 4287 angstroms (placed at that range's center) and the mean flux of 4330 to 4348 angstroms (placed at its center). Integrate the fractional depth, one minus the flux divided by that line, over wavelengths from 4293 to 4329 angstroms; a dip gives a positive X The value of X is 3.5 angstroms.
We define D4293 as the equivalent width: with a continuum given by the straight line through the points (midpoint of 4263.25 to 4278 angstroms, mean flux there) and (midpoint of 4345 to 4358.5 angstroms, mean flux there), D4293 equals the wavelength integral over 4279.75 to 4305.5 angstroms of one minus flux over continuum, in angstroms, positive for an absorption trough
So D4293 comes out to 3.0 angstroms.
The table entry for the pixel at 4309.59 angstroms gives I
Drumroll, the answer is 15.23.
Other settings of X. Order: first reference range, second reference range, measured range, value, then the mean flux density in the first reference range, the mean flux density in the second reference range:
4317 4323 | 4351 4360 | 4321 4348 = 0.5 angstroms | 23.2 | 23.7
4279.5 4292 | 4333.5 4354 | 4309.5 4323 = -2.0 angstroms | 14.9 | 24.3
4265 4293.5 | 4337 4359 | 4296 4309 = 2.2 angstroms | 15.4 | 24.1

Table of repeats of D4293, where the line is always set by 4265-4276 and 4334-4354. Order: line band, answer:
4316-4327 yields 0.1 angstroms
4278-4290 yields 0.2 angstroms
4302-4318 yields 0.8 angstroms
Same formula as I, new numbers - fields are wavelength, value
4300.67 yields 14.38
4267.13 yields 19.75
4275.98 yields 13.16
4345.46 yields 23.41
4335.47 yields 28.79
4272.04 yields 8.653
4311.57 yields 24.43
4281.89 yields 15.76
